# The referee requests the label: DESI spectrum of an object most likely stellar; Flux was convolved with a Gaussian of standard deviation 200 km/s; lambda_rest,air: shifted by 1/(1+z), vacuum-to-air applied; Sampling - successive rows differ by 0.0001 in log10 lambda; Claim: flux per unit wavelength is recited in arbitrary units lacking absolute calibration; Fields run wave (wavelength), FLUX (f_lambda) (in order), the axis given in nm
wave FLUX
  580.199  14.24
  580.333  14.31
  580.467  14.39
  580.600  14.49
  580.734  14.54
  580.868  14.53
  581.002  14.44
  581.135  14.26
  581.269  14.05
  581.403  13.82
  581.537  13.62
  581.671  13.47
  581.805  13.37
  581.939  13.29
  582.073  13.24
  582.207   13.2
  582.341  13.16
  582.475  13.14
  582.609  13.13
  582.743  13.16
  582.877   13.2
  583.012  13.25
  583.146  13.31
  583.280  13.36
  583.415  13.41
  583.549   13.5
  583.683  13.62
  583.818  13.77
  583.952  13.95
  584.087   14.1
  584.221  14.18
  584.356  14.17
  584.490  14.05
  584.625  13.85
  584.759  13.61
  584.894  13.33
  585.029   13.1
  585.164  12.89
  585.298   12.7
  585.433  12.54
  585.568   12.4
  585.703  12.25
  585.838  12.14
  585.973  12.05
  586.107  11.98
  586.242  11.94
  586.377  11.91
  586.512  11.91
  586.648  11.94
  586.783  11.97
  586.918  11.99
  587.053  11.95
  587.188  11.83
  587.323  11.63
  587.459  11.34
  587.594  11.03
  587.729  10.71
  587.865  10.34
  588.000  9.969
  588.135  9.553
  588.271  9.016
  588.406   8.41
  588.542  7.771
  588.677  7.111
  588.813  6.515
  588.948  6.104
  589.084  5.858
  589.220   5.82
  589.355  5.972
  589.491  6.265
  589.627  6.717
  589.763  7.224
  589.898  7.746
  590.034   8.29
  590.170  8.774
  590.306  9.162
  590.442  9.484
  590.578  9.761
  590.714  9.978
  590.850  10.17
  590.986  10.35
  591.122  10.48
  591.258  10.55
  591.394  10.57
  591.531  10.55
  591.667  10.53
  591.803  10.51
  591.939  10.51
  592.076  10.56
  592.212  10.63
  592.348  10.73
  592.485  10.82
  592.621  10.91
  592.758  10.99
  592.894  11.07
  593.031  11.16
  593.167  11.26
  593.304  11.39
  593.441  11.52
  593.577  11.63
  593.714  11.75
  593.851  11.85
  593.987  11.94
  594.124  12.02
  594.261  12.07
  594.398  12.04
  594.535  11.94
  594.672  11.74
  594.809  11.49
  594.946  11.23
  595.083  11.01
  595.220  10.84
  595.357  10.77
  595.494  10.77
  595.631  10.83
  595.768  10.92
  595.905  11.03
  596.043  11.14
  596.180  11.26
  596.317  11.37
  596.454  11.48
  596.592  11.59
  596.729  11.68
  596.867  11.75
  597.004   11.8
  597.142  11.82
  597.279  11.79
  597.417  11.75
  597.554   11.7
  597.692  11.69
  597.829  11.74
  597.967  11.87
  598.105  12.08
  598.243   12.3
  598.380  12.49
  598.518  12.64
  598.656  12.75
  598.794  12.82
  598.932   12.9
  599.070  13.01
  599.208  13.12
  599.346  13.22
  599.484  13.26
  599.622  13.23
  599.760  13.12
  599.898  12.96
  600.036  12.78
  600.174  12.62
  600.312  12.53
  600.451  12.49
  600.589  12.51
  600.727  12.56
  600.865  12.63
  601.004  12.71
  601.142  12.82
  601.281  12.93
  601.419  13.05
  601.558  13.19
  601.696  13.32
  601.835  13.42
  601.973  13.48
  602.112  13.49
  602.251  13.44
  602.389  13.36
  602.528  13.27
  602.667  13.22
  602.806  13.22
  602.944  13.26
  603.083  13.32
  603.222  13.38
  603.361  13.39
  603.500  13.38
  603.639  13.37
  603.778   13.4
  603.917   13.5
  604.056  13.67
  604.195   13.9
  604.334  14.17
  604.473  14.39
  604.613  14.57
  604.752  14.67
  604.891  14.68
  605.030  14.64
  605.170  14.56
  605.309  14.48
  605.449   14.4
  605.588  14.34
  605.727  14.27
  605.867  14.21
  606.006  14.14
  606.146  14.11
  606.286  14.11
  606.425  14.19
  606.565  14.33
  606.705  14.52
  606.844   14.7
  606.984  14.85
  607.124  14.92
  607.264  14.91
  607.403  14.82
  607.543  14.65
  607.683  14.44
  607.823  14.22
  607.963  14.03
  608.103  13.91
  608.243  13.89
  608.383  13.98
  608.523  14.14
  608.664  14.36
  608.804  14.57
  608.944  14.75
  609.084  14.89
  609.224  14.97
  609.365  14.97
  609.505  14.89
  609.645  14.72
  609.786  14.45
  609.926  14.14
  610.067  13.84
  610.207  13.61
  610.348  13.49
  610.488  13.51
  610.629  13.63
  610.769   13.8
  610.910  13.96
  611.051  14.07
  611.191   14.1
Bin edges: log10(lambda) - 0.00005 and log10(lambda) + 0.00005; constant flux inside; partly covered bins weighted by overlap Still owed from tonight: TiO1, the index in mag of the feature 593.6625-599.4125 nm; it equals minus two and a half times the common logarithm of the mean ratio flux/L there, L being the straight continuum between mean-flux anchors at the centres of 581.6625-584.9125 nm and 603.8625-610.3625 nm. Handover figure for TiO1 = 0.18 mag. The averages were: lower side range 13.5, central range 11.8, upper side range 14.4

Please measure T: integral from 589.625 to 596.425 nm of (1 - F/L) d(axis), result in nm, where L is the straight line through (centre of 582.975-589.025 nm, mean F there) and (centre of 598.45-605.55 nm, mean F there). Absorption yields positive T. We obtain 0.99 nm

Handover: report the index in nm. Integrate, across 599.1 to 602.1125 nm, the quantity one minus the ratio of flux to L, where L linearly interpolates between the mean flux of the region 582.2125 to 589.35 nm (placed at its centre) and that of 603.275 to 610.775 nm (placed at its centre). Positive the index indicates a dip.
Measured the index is 0.11 nm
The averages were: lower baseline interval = 11.7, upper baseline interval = 14.3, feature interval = 13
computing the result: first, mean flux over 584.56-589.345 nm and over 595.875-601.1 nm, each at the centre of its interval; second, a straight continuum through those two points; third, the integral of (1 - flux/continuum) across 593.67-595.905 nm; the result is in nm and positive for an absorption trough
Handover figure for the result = 0.07 nm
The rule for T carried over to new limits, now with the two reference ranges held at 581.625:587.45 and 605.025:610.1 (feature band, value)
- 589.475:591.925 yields 0.73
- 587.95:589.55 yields 0.71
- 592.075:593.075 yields 0.19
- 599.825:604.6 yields 0.29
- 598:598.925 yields 0.09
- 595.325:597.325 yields 0.35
